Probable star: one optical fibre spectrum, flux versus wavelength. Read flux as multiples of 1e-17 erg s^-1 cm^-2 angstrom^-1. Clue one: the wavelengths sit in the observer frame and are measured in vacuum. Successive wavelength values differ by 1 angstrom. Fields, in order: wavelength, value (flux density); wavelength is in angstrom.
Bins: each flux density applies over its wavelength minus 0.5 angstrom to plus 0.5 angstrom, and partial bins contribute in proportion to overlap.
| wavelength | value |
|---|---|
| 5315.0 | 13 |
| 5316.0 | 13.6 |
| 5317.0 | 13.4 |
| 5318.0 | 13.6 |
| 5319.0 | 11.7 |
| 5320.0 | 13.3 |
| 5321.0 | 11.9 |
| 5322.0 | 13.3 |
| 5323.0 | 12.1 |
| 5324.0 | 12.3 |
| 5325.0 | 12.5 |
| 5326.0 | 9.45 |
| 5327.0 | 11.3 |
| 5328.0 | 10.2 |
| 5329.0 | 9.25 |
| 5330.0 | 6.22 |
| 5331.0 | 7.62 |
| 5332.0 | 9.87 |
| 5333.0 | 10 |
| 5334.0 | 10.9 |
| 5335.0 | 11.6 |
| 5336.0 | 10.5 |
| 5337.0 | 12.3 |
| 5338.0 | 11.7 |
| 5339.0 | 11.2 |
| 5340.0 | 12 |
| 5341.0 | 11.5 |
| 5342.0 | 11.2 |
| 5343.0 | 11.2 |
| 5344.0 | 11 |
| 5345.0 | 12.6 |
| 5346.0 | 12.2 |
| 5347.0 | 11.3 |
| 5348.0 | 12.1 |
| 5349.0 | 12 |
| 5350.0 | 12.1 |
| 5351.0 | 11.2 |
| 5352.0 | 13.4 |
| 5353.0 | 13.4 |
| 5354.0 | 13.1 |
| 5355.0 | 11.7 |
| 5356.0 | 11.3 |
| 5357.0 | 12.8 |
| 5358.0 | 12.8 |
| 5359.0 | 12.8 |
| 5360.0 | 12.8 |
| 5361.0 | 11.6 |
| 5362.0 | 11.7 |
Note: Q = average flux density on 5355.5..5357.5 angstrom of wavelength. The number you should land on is 12.1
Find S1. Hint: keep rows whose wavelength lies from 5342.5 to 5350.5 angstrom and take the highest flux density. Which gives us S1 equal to 12.6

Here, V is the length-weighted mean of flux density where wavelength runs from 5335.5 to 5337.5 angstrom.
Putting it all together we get 11.4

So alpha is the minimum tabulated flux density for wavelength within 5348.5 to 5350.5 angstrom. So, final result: 12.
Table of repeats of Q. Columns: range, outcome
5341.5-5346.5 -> 11.6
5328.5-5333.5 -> 8.59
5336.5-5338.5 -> 12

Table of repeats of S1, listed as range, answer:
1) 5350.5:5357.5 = 13.4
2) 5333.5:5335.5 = 11.6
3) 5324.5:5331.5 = 12.5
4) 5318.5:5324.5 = 13.3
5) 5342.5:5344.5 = 11.2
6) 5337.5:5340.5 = 12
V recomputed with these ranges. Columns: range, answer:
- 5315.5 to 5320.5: 13.1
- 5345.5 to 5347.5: 11.8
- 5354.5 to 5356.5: 11.5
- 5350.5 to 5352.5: 12.3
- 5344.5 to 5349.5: 12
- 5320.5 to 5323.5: 12.4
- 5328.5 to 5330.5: 7.73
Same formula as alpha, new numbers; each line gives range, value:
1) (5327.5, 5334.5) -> 6.22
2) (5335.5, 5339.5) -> 10.5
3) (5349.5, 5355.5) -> 11.2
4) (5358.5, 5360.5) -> 12.8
